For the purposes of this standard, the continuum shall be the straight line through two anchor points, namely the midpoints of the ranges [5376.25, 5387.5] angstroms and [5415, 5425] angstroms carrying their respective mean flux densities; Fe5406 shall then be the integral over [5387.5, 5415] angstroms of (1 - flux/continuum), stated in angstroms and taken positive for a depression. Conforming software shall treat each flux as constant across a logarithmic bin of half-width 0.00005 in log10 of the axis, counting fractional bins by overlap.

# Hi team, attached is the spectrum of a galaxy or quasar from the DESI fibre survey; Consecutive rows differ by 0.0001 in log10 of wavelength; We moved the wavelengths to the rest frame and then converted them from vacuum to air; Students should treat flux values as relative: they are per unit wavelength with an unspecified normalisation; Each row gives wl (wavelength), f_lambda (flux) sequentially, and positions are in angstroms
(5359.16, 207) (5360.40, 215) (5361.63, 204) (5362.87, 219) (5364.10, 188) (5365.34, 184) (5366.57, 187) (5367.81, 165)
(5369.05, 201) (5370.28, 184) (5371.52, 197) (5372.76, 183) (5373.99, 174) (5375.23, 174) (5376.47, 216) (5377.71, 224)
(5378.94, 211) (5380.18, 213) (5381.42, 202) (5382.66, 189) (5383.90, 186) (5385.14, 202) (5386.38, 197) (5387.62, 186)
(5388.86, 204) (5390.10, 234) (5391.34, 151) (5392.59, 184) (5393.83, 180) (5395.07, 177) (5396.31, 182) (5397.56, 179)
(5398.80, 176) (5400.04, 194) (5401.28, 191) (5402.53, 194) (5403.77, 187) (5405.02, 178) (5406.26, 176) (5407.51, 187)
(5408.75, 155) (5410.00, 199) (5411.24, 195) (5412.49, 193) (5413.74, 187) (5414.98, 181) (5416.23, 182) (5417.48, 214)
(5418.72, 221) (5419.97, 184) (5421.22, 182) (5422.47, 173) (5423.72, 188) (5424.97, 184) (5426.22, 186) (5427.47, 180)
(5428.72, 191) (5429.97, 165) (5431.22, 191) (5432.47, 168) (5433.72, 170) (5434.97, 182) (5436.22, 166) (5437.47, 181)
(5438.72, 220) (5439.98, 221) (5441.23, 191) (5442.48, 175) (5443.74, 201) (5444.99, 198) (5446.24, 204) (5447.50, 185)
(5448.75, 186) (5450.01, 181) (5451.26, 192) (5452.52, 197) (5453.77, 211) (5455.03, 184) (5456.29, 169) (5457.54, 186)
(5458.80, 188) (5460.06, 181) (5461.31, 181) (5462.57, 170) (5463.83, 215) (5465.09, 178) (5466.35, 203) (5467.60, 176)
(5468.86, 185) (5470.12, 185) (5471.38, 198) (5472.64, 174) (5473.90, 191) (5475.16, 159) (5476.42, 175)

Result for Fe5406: 1.55 angstroms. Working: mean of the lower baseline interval 203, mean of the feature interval 186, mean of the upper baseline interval 191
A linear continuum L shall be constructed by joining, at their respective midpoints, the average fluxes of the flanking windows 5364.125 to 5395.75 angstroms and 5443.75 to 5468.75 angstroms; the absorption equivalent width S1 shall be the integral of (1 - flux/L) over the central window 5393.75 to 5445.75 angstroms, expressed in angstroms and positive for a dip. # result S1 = 1.1 angstroms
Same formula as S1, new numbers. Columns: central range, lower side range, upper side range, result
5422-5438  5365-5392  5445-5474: 0.9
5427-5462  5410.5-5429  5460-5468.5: 0.1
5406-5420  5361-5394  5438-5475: 0.2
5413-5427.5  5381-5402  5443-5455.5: 0.2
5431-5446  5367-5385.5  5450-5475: 0.0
